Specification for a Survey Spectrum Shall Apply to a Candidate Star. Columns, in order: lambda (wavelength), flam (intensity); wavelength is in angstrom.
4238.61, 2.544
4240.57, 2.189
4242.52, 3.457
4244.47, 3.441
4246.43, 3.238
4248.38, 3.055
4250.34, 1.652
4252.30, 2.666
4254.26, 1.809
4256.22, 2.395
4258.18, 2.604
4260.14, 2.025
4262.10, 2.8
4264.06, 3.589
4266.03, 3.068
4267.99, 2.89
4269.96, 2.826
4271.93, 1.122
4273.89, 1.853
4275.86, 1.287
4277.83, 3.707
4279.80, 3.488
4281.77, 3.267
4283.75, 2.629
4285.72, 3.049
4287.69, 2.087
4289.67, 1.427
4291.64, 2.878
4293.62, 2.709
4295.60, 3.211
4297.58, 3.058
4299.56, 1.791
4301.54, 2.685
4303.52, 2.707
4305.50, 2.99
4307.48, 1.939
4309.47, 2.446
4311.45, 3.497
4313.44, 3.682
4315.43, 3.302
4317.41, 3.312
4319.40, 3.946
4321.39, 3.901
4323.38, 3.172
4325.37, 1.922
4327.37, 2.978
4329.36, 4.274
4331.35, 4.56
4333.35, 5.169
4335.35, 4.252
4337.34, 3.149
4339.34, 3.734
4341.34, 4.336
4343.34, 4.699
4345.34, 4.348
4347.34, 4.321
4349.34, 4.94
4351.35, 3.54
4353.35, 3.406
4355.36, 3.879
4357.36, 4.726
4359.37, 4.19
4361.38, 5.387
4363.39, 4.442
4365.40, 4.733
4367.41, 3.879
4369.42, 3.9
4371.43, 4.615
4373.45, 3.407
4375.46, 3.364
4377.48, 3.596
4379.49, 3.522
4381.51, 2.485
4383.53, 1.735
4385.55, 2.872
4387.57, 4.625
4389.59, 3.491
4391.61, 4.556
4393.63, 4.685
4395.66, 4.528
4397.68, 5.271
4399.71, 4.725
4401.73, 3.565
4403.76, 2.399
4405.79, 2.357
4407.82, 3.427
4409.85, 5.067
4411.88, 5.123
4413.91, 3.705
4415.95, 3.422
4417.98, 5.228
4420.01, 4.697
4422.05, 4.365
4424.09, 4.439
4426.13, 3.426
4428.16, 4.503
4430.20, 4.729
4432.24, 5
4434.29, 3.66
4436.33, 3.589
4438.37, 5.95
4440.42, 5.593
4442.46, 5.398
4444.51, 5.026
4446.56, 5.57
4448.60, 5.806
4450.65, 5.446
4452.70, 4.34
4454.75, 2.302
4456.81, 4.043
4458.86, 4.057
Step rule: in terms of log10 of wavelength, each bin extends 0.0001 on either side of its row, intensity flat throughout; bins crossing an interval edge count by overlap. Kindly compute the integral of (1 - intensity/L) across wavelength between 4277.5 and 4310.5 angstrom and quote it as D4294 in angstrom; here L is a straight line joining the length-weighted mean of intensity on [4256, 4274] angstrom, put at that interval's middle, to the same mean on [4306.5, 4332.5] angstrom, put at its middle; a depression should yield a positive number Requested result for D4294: 2.8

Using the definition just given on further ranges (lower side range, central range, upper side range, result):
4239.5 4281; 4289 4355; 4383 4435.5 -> -3.3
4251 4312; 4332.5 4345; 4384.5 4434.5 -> -3.5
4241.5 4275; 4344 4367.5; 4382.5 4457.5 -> -4.6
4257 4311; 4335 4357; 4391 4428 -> -4.5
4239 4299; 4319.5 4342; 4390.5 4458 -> -2.8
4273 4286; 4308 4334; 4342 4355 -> 0.9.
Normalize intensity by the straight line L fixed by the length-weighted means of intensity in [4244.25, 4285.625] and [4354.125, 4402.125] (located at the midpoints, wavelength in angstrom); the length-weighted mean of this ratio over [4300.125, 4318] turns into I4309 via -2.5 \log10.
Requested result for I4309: 0.092 mag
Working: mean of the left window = 2.63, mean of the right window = 4.01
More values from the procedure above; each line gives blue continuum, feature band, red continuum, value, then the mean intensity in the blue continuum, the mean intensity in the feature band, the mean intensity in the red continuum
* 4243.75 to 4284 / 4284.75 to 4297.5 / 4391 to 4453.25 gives 0.143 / 2.63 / 2.59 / 4.51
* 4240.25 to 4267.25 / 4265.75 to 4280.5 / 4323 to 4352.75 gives 0.209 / 2.73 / 2.49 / 3.97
